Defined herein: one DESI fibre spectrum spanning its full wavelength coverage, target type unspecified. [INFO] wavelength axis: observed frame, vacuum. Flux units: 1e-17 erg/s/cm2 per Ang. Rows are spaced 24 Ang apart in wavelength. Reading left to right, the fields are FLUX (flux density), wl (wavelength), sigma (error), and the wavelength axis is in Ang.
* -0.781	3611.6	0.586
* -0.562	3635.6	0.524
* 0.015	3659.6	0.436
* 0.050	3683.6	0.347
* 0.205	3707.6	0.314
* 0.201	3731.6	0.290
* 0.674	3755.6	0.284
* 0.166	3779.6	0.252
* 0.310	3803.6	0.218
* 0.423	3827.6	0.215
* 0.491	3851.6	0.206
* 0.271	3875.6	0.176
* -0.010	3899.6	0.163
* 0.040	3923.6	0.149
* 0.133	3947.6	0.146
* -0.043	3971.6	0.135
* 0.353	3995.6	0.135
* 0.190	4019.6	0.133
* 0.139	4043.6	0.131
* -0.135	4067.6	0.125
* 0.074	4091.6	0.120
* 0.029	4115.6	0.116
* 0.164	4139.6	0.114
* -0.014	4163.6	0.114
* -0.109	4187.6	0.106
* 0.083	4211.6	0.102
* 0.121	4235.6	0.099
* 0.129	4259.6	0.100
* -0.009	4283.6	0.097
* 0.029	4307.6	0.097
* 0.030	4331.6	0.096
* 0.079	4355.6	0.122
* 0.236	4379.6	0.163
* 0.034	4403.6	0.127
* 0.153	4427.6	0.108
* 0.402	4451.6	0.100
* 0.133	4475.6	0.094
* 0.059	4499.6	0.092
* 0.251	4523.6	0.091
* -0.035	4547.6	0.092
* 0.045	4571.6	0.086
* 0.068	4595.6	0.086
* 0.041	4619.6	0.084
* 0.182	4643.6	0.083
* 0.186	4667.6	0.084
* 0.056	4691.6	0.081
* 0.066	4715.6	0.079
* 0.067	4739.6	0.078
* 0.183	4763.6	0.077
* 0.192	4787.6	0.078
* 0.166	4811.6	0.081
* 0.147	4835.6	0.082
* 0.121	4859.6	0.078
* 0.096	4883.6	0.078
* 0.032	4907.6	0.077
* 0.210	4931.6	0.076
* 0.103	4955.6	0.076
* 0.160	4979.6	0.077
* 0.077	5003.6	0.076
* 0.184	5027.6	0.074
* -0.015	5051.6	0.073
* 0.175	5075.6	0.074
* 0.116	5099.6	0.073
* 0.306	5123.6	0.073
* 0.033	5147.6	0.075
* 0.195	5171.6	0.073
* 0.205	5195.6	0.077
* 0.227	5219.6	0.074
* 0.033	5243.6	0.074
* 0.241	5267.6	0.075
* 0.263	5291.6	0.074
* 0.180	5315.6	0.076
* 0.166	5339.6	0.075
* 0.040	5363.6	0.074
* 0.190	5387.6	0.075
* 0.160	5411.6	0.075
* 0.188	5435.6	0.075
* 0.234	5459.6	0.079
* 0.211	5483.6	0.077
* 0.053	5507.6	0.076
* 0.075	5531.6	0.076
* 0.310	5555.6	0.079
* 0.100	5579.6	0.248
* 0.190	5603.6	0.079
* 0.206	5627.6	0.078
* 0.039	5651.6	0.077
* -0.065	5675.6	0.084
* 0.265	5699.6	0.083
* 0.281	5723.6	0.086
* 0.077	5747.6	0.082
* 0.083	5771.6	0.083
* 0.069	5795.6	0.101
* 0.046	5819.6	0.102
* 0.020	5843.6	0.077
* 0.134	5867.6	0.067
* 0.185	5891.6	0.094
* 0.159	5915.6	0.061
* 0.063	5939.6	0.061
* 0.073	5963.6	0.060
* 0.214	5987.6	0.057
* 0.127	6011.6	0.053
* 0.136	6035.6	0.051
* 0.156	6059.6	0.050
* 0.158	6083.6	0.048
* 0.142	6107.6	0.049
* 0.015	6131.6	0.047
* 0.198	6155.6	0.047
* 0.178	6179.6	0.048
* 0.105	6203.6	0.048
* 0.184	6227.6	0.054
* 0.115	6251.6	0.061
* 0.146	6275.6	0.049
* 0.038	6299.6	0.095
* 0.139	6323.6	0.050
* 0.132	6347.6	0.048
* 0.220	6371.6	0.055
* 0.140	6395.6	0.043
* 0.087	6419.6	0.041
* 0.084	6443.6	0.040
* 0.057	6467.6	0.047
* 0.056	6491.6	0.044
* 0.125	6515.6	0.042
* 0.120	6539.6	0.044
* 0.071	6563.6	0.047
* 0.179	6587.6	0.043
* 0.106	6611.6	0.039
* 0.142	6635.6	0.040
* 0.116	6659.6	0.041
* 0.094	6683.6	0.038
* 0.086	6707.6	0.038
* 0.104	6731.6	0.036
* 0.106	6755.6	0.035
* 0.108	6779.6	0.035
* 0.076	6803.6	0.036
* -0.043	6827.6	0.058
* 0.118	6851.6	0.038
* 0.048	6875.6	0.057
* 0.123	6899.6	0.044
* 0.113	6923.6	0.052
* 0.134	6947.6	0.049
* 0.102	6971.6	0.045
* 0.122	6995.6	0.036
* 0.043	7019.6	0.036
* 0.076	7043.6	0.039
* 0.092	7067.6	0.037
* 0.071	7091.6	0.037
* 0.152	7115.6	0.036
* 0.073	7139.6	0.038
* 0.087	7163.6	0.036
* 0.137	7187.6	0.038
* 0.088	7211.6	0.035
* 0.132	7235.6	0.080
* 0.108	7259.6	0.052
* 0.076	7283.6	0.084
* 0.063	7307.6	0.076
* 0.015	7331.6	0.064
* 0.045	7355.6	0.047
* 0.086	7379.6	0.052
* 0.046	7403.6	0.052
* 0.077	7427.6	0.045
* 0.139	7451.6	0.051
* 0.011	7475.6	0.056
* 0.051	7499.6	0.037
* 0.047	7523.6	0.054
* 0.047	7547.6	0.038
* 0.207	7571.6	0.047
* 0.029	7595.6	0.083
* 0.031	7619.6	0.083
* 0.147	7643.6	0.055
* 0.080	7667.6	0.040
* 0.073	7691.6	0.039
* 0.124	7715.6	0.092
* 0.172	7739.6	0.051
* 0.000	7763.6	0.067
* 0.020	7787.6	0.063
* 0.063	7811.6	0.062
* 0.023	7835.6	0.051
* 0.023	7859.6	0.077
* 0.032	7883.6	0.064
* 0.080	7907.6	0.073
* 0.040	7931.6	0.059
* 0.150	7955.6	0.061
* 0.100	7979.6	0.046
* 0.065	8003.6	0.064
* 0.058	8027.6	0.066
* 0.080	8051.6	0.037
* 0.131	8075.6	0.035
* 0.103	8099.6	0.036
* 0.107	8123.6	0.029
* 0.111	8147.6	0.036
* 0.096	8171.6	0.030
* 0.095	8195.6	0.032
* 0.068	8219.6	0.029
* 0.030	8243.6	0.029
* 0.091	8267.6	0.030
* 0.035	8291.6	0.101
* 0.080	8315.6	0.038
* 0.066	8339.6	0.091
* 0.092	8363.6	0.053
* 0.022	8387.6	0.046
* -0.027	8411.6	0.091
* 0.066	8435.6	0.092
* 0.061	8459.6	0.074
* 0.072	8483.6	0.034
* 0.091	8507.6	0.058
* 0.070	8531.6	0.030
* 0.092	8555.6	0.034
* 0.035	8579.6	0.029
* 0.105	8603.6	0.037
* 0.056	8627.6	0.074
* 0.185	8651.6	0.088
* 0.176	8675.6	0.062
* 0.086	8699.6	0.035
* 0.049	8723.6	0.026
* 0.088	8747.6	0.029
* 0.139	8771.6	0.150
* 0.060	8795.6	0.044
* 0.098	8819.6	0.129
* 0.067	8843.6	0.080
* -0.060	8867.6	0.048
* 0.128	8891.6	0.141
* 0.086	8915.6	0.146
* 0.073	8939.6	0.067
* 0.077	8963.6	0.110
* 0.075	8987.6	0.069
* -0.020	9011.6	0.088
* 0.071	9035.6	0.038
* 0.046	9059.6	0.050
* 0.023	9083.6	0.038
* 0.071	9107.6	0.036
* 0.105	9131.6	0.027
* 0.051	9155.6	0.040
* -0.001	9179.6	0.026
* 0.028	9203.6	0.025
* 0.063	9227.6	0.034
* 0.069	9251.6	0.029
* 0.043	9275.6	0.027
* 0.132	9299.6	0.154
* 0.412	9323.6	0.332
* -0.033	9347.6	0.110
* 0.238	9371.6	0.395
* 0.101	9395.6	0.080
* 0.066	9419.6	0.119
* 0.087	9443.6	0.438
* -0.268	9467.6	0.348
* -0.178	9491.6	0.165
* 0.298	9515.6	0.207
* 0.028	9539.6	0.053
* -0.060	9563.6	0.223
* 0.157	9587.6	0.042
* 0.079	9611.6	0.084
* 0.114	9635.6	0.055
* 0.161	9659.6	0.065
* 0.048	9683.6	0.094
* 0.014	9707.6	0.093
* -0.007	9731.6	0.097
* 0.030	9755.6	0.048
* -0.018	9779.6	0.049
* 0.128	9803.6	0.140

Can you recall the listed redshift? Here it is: 0.153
